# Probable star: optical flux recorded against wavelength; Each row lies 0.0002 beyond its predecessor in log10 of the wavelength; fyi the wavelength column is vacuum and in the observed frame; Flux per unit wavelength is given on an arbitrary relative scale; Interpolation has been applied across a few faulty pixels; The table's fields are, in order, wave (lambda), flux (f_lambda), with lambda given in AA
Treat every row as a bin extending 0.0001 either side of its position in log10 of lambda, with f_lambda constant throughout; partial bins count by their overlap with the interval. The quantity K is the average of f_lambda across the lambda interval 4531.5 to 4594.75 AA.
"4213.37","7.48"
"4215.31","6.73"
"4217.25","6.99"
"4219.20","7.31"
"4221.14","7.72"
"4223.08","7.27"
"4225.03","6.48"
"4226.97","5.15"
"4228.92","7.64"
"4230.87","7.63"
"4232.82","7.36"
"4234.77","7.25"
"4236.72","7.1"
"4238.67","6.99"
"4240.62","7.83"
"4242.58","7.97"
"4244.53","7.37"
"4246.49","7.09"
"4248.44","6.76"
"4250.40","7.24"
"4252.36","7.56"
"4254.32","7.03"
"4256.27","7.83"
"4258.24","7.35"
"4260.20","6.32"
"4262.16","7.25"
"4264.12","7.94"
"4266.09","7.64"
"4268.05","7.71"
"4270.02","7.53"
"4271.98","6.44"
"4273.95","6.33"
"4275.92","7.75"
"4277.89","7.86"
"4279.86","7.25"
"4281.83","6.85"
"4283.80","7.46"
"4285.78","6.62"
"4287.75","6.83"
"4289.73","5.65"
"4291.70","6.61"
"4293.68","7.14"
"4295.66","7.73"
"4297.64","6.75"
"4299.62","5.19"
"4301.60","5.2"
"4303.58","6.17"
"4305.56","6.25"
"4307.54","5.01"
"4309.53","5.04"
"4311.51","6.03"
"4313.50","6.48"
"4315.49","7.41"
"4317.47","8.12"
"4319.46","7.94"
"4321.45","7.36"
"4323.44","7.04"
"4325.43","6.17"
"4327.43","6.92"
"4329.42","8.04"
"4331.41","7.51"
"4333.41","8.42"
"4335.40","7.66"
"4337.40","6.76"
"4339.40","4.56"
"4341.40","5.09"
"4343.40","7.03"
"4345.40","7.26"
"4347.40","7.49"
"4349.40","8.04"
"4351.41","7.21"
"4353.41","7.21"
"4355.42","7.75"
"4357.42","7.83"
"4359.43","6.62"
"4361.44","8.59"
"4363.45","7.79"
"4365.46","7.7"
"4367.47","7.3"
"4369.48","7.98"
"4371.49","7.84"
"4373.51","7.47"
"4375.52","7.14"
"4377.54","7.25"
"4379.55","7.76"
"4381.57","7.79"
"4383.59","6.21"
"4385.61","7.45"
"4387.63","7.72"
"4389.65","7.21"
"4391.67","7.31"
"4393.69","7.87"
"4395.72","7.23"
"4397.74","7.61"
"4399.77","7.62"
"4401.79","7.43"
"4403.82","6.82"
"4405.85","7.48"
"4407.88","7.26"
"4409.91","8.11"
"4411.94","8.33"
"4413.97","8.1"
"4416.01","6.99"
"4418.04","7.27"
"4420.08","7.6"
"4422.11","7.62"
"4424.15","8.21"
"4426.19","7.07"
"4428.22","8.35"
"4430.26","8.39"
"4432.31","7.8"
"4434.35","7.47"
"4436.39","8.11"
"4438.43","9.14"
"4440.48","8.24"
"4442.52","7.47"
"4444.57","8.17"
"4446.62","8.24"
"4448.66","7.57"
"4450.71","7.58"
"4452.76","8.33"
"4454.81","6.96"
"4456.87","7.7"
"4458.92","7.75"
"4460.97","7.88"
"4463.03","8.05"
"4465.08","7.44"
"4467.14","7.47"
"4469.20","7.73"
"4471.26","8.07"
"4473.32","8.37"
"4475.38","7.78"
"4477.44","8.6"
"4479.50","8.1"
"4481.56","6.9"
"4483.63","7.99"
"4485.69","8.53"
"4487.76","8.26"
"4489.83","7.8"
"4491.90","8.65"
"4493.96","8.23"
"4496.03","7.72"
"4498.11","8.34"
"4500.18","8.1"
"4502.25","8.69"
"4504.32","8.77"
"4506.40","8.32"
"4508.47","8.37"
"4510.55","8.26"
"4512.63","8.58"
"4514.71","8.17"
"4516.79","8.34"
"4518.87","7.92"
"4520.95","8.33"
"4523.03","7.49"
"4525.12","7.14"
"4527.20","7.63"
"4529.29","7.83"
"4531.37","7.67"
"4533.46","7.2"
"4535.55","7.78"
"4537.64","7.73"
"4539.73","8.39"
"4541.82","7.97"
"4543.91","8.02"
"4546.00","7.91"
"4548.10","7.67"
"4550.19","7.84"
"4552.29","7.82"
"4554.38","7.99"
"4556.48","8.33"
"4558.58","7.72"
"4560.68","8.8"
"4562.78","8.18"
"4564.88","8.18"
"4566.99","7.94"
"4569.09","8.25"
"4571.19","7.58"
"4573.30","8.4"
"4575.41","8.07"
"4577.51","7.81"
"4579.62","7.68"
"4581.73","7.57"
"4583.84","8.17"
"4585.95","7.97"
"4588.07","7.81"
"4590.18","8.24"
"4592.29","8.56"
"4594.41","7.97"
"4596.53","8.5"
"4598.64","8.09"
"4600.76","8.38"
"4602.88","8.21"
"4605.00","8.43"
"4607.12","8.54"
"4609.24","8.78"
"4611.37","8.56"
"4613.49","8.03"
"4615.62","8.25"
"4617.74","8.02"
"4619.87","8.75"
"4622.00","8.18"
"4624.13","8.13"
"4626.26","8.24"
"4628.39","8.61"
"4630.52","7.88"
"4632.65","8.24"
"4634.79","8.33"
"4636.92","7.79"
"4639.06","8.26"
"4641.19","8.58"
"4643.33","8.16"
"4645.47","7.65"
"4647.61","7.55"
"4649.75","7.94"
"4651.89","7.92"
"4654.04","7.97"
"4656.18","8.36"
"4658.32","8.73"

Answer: 7.98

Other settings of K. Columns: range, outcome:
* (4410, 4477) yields 7.86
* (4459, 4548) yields 8.01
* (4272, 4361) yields 6.86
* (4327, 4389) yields 7.34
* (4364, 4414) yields 7.51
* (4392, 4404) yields 7.47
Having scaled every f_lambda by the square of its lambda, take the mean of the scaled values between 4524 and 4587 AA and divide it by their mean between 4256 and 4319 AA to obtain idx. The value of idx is 1.31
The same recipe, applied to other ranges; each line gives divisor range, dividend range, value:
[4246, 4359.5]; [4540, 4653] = 1.33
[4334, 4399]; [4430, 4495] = 1.14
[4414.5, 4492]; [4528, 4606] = 1.07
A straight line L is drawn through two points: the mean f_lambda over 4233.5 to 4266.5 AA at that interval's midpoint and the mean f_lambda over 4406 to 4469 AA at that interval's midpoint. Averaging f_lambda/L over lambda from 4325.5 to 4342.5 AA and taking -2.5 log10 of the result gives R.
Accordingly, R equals 0.11 mag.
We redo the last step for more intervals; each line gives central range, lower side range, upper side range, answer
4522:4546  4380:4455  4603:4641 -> 0.04 mag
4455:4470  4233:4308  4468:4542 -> 0.03 mag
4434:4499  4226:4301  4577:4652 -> -0.03 mag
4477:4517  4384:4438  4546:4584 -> -0.05 mag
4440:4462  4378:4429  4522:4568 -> -0.02 mag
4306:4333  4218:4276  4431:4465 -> 0.09 mag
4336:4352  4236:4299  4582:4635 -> 0.11 mag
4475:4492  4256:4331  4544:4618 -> -0.05 mag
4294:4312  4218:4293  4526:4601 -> 0.22 mag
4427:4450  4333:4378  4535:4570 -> -0.07 mag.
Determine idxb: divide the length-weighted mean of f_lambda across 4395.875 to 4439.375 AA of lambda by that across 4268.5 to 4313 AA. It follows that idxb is 1.2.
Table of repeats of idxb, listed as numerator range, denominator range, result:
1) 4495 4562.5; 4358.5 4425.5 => 1.07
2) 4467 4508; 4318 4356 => 1.14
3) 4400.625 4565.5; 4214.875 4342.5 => 1.14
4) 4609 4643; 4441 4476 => 1.06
